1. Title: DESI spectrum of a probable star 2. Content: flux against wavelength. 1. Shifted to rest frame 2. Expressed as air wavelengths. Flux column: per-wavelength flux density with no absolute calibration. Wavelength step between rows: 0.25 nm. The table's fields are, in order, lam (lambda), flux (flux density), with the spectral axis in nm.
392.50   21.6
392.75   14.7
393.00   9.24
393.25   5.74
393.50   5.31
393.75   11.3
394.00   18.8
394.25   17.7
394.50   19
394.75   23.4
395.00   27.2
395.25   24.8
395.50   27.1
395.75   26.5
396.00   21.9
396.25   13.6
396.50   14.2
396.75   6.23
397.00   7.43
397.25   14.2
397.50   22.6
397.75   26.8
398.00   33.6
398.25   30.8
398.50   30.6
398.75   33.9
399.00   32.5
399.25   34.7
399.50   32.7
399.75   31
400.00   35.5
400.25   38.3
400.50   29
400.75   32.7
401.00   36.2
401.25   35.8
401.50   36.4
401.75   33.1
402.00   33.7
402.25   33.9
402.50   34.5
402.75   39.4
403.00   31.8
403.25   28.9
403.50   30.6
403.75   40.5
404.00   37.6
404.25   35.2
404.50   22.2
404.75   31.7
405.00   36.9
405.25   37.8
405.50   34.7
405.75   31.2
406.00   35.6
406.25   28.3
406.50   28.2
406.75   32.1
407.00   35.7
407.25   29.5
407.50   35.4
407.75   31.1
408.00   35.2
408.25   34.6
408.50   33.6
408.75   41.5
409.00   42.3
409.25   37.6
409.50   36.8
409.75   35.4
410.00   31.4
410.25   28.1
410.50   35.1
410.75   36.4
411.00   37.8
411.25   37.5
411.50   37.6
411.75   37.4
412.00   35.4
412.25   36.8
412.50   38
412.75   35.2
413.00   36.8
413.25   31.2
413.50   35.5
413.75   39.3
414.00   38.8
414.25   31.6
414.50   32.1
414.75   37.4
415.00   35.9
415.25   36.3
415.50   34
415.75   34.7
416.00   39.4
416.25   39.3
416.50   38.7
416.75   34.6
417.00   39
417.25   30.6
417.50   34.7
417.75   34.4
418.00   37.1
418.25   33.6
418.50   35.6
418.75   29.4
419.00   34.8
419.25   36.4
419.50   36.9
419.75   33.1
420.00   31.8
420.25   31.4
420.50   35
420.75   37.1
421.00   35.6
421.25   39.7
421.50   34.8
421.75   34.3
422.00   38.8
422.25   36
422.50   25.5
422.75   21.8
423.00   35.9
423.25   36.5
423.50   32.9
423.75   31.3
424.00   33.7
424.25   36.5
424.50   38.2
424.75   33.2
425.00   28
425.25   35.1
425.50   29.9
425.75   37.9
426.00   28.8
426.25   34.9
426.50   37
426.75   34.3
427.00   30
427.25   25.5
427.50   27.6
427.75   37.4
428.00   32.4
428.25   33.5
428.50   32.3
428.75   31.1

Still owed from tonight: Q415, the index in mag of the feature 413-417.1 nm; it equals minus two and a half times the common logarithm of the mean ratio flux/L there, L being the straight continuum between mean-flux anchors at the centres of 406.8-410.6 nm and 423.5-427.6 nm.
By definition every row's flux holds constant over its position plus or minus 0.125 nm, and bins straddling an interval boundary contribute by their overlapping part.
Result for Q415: -0.07 mag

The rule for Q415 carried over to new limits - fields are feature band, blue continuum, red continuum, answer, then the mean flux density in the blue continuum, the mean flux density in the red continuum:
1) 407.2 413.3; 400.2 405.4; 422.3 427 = -0.06 mag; 34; 32.8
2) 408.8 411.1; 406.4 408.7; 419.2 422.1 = -0.07 mag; 33.2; 35.4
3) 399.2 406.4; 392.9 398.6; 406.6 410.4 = -0.23 mag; 19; 34.6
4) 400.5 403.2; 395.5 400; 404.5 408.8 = -0.20 mag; 24.7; 33.2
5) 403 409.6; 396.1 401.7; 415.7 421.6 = -0.11 mag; 27.7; 35.3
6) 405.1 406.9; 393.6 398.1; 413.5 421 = -0.21 mag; 19.6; 35.3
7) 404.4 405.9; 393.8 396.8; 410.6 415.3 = -0.12 mag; 20.2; 36.1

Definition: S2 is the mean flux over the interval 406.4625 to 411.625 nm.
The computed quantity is 35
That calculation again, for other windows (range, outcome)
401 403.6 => 34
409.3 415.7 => 35.5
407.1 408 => 32.5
